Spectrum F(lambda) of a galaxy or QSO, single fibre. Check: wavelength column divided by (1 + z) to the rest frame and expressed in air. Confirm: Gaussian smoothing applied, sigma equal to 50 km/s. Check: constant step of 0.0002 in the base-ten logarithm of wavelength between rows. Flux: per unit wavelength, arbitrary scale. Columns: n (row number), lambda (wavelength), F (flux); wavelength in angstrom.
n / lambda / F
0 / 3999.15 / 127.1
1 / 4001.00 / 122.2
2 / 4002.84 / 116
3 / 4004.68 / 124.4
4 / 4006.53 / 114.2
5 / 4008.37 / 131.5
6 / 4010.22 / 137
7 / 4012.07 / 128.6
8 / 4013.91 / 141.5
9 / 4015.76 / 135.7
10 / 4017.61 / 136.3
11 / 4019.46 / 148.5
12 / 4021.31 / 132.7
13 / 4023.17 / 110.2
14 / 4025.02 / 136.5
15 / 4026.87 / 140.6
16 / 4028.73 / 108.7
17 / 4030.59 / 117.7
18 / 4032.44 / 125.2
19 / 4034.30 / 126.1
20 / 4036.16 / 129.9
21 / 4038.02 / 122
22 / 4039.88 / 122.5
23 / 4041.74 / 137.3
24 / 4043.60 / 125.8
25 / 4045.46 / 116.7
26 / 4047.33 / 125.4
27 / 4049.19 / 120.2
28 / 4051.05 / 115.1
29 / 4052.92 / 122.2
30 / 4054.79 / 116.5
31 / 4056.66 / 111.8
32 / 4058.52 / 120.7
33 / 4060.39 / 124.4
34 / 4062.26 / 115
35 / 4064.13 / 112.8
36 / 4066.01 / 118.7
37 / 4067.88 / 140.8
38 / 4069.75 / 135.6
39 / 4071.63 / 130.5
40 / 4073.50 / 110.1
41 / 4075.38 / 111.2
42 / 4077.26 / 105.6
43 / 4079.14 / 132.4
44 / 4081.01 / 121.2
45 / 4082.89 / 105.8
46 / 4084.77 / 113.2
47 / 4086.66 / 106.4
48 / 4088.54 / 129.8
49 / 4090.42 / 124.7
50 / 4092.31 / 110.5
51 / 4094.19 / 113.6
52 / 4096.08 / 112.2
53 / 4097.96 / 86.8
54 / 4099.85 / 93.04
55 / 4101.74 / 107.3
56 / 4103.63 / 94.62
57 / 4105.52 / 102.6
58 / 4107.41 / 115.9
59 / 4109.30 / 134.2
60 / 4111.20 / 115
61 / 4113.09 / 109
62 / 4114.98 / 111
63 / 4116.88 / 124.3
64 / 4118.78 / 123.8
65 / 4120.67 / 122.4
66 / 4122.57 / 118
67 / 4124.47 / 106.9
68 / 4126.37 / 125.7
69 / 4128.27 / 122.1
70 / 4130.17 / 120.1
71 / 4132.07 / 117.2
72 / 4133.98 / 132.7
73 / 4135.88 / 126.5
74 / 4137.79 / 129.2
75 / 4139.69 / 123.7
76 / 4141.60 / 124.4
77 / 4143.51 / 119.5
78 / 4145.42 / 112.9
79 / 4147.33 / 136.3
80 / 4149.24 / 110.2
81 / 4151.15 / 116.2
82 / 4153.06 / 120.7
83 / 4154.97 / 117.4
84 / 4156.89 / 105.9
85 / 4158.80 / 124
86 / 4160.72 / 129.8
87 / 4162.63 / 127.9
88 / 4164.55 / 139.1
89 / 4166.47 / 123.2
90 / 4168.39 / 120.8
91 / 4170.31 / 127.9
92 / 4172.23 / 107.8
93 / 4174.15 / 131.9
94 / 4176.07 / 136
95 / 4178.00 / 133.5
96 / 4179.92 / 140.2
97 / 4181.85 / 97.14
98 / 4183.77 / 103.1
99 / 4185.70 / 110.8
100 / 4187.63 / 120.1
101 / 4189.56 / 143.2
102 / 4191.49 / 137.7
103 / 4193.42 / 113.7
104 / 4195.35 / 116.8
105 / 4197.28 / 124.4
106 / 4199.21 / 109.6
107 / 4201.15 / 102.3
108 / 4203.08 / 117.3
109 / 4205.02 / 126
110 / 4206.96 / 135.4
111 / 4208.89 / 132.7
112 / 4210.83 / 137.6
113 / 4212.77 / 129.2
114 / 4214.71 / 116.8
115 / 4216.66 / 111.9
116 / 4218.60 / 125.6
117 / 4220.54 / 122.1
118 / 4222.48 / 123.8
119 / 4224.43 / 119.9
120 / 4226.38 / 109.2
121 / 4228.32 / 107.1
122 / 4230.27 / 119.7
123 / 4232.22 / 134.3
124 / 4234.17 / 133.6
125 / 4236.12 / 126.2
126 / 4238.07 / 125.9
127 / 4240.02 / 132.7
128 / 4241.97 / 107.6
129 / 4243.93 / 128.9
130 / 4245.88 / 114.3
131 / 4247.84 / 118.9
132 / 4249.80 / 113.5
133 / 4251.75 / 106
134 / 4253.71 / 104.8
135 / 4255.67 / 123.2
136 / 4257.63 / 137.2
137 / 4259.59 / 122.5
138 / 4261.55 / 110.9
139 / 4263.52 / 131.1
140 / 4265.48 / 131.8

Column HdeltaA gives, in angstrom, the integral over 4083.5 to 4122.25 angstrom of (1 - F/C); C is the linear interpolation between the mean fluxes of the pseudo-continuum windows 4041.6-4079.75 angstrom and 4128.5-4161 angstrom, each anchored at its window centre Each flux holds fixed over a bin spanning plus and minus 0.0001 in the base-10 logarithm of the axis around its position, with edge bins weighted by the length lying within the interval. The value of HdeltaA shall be 2.8 angstrom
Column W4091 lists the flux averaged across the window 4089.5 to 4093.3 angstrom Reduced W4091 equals 117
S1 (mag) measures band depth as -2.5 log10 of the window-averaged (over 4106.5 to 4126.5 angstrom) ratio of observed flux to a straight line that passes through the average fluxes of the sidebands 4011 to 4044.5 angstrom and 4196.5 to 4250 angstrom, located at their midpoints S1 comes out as 0.07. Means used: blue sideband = 129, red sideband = 122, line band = 118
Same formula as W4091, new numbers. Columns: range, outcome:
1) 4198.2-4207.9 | 118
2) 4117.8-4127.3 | 119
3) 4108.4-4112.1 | 124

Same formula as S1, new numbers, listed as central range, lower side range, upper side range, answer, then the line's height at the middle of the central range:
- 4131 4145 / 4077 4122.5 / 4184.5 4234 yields -0.071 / 116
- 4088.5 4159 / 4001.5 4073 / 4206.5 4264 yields 0.066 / 124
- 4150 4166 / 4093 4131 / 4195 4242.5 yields -0.051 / 117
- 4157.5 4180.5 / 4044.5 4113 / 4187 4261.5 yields -0.075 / 119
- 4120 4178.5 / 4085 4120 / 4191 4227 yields -0.060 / 116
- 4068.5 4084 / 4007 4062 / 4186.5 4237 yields 0.053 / 125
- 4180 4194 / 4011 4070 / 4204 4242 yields 0.045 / 125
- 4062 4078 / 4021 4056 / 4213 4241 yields 0.026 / 123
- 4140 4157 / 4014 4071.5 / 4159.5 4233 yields 0.041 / 124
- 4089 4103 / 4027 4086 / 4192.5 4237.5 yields 0.130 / 121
